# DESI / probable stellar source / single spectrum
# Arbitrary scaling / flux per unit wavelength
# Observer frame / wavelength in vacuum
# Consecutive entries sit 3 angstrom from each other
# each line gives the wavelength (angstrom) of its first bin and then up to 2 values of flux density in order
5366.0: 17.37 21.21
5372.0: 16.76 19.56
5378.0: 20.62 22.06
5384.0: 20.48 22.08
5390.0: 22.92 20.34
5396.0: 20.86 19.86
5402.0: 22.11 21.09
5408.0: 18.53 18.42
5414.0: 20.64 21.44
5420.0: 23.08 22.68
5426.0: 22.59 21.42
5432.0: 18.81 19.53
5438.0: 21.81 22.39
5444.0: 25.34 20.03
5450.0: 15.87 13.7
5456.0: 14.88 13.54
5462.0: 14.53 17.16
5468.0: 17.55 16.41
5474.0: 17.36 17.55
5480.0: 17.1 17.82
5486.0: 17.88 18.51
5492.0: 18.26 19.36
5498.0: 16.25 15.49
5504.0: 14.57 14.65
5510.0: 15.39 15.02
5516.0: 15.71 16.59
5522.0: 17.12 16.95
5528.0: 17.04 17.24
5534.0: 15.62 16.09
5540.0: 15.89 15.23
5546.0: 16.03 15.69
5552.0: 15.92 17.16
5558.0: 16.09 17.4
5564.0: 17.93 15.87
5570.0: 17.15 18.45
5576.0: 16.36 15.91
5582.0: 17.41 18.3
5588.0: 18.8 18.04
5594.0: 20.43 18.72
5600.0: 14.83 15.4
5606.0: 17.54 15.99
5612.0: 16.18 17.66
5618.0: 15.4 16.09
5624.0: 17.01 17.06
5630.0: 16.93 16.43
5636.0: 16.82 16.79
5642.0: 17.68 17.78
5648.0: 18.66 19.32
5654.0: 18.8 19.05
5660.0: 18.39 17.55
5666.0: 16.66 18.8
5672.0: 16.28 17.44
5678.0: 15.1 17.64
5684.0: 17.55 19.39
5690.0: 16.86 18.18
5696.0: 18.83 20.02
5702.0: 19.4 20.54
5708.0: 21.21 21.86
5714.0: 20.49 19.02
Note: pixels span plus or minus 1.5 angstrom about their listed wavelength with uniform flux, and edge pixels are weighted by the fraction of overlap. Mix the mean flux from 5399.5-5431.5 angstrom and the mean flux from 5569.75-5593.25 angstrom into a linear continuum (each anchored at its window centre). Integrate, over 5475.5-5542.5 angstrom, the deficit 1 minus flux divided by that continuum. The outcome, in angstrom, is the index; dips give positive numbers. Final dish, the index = 8.9 angstrom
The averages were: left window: 21.1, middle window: 16.6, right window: 17.7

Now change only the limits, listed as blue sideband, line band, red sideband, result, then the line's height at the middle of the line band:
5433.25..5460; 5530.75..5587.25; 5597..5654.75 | 3.1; 17.6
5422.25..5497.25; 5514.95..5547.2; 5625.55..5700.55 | 3.3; 18.2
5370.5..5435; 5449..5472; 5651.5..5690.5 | 5.3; 20.1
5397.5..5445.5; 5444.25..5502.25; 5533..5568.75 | 6.7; 19.2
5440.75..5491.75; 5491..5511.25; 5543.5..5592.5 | 1.2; 17.3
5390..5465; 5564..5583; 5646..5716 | 2.1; 19.1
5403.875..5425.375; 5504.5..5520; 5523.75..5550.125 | 1.6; 17.1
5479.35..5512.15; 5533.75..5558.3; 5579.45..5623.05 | 1.4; 17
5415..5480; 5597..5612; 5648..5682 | 1.5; 18.1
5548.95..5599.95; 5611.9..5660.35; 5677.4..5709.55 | 1.7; 18.1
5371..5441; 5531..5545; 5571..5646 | 1.9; 18.4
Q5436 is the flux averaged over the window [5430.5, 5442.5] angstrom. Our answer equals 20.6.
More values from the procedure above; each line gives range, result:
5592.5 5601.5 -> 18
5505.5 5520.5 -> 15.5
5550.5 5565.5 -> 16.9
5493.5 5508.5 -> 16.1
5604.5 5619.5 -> 16.6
